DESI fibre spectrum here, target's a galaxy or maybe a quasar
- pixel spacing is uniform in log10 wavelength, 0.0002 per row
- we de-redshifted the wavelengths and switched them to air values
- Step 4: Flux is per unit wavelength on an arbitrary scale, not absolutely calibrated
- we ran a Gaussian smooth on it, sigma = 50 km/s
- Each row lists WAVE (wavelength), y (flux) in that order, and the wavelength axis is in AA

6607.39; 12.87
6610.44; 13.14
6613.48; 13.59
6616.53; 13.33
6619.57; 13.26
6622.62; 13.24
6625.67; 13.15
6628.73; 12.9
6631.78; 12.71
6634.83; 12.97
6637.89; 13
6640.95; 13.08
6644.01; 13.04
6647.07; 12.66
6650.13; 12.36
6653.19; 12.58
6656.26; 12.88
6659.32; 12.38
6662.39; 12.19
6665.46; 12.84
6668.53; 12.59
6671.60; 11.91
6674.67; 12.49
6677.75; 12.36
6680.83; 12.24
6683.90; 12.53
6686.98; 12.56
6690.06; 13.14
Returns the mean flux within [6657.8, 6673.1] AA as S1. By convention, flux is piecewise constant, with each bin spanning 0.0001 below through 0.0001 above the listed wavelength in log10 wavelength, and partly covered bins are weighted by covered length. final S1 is 12.4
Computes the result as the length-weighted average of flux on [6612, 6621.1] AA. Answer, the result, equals 13.4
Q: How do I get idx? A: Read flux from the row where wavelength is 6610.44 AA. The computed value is 13.14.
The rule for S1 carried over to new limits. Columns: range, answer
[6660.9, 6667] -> 12.5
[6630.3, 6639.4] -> 12.9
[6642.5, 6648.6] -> 12.9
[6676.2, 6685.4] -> 12.4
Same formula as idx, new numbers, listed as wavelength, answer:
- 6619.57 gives 13.26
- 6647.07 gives 12.66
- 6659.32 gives 12.38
